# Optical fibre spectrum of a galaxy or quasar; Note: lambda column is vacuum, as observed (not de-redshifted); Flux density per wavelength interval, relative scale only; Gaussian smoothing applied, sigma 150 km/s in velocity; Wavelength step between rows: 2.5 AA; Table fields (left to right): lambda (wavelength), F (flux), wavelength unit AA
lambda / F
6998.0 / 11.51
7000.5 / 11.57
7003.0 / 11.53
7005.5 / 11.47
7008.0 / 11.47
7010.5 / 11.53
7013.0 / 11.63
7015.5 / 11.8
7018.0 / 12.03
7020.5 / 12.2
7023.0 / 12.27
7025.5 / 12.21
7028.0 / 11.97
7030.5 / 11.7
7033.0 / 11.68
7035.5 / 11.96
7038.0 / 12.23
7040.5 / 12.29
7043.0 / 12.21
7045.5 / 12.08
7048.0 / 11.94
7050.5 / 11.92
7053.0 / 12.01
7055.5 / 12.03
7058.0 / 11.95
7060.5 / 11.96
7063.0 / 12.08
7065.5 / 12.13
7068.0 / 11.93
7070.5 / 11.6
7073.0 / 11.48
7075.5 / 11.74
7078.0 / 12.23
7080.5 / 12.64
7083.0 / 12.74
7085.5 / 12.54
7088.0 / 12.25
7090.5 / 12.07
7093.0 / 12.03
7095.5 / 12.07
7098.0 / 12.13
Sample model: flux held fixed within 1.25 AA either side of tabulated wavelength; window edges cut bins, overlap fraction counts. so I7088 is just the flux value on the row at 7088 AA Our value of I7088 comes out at 12.25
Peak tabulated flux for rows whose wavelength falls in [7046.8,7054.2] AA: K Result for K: 12.01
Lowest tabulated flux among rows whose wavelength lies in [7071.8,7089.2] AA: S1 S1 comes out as 11.48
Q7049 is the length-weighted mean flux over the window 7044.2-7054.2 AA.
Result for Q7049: 12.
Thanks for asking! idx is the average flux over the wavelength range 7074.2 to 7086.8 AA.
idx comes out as 12.4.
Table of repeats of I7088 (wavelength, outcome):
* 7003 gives 11.53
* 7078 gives 12.23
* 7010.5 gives 11.53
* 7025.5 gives 12.21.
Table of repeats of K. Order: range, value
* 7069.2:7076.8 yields 11.74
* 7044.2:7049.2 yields 12.08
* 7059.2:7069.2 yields 12.13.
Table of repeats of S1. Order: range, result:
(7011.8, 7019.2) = 11.63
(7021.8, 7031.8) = 11.7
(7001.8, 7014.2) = 11.47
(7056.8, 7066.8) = 11.95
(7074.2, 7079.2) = 11.74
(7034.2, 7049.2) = 11.94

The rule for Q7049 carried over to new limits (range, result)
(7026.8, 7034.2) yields 11.8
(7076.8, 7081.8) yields 12.4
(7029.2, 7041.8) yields 12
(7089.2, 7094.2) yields 12.1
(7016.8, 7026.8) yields 12.2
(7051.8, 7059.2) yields 12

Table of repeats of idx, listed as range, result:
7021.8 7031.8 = 12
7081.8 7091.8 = 12.4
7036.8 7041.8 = 12.3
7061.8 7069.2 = 12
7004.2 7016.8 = 11.6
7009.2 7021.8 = 11.8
